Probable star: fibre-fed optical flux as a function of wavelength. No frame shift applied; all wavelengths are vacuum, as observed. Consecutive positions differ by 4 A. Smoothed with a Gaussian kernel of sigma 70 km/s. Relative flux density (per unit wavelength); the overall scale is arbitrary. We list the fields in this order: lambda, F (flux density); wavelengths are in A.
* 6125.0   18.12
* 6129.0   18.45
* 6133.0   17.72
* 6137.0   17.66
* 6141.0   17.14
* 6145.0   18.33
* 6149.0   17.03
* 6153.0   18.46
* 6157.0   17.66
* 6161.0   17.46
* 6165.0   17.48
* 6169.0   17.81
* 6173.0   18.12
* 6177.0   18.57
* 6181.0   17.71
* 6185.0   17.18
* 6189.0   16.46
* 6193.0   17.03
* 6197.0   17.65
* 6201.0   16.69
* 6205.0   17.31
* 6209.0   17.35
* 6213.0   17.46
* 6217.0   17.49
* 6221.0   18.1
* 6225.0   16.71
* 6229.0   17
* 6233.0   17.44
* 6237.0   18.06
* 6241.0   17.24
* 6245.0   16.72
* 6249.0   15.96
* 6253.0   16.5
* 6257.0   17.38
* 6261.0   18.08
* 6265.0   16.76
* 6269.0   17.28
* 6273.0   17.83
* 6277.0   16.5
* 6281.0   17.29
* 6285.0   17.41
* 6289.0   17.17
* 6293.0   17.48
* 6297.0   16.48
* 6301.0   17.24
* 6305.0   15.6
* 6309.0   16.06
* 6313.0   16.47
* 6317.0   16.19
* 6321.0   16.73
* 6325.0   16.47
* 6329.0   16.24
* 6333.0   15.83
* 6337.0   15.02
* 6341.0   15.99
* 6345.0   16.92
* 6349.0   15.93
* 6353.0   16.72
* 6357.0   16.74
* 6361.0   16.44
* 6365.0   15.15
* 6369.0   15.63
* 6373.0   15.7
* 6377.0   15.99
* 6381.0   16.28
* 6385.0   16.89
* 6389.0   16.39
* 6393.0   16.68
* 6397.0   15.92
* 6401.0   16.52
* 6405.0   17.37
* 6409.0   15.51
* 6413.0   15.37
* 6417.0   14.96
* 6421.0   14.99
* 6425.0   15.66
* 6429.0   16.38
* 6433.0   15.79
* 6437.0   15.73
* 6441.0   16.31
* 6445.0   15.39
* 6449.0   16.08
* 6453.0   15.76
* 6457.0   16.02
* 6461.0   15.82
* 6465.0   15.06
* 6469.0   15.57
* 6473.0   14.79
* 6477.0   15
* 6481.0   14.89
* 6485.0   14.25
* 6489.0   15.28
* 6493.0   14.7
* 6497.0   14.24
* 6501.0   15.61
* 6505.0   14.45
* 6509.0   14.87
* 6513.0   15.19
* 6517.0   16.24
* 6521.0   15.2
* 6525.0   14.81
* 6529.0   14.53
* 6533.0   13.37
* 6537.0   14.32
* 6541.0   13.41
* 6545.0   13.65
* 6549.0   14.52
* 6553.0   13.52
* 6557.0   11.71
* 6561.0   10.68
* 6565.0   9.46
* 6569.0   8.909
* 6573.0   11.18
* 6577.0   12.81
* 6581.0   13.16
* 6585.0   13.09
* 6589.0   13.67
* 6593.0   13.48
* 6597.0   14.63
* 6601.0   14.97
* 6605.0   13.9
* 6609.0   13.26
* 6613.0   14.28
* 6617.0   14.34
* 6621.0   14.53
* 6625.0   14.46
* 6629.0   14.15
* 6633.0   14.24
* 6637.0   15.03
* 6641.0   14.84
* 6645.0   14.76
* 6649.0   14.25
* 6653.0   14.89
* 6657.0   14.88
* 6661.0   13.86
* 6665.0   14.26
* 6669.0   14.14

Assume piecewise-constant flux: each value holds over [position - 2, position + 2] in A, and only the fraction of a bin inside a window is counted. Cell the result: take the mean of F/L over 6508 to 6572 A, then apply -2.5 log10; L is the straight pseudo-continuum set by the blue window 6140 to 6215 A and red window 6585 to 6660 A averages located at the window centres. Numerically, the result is 0.12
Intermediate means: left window 17.5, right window 14.3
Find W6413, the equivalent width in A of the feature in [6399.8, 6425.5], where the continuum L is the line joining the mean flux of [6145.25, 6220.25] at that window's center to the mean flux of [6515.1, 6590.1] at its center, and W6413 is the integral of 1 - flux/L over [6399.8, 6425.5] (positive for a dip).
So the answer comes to -1.7 A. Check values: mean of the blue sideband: 17.5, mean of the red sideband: 13.1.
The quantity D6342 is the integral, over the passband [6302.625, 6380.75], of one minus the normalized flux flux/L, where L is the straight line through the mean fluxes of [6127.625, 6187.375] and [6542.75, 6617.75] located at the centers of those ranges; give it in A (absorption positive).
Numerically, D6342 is -2.3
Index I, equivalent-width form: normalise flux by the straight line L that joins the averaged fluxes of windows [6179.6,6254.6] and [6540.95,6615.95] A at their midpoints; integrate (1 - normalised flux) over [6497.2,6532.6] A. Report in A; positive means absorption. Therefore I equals -3.6 A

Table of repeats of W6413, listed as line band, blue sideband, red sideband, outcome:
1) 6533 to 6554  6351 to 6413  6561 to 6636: 0.18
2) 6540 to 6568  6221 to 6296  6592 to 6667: 5.05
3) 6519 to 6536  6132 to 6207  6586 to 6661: 0.62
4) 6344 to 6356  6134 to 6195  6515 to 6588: -0.85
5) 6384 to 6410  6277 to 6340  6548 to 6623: -1.91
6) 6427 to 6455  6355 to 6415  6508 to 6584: -1.44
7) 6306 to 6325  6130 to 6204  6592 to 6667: 0.25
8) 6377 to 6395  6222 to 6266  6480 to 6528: -0.63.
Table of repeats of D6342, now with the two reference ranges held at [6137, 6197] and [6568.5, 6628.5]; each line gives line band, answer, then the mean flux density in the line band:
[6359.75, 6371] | 0.0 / 15.7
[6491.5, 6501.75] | -0.2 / 14.8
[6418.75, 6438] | -0.7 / 15.7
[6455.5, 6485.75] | -1.0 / 15.2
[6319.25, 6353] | -0.4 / 16.2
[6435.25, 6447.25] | -0.7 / 15.8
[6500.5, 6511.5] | -0.4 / 14.9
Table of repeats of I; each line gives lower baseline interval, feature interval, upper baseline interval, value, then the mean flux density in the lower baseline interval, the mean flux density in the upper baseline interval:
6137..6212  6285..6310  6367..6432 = -0.08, 17.5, 16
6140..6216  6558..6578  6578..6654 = 5.49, 17.5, 14.2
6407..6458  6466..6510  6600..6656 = 1.27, 15.7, 14.4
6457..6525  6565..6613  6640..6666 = 5.98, 15.1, 14.5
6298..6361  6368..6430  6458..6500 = -1.29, 16.3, 15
